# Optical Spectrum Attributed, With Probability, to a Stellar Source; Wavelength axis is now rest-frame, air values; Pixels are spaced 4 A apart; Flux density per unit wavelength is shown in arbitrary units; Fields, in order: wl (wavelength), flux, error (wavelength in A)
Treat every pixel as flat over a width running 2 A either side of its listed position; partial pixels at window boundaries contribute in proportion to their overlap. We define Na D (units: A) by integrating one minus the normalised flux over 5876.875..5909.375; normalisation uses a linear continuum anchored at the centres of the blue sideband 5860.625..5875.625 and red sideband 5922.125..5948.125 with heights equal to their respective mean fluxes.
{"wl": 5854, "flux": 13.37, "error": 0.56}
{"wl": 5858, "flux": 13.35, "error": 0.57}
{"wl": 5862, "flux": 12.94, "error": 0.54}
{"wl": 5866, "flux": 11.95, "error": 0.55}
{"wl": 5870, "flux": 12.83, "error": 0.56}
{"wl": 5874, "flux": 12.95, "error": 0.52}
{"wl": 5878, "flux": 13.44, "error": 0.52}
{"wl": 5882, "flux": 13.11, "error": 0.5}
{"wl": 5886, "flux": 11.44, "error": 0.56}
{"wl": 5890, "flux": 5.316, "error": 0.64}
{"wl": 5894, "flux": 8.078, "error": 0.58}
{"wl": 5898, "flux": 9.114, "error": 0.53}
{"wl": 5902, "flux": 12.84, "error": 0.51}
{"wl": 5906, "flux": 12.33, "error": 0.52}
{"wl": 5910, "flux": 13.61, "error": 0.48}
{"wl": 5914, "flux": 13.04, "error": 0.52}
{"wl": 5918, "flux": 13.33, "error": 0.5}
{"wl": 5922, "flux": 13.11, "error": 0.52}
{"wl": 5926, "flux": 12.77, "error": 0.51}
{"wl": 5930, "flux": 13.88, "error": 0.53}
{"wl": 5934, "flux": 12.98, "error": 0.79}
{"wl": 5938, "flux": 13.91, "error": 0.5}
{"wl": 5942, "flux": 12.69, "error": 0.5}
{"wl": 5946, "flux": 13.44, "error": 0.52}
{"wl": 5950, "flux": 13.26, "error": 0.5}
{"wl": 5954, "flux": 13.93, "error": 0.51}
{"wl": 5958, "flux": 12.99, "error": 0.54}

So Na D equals 5.35 A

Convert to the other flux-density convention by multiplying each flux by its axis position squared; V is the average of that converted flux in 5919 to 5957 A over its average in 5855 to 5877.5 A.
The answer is 1.06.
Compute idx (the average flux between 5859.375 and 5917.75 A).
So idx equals 11.7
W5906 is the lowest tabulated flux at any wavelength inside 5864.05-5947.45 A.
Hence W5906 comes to 5.316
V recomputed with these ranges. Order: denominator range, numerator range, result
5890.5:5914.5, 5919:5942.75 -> 1.21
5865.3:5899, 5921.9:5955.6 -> 1.24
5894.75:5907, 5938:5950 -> 1.22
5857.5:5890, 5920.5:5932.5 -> 1.10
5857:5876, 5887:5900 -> 0.62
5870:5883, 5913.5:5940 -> 1.03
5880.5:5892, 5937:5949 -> 1.38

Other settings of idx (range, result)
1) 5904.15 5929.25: 13.1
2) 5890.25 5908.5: 10.2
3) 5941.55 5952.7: 13.2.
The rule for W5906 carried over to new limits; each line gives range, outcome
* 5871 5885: 12.95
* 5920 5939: 12.77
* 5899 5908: 12.33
